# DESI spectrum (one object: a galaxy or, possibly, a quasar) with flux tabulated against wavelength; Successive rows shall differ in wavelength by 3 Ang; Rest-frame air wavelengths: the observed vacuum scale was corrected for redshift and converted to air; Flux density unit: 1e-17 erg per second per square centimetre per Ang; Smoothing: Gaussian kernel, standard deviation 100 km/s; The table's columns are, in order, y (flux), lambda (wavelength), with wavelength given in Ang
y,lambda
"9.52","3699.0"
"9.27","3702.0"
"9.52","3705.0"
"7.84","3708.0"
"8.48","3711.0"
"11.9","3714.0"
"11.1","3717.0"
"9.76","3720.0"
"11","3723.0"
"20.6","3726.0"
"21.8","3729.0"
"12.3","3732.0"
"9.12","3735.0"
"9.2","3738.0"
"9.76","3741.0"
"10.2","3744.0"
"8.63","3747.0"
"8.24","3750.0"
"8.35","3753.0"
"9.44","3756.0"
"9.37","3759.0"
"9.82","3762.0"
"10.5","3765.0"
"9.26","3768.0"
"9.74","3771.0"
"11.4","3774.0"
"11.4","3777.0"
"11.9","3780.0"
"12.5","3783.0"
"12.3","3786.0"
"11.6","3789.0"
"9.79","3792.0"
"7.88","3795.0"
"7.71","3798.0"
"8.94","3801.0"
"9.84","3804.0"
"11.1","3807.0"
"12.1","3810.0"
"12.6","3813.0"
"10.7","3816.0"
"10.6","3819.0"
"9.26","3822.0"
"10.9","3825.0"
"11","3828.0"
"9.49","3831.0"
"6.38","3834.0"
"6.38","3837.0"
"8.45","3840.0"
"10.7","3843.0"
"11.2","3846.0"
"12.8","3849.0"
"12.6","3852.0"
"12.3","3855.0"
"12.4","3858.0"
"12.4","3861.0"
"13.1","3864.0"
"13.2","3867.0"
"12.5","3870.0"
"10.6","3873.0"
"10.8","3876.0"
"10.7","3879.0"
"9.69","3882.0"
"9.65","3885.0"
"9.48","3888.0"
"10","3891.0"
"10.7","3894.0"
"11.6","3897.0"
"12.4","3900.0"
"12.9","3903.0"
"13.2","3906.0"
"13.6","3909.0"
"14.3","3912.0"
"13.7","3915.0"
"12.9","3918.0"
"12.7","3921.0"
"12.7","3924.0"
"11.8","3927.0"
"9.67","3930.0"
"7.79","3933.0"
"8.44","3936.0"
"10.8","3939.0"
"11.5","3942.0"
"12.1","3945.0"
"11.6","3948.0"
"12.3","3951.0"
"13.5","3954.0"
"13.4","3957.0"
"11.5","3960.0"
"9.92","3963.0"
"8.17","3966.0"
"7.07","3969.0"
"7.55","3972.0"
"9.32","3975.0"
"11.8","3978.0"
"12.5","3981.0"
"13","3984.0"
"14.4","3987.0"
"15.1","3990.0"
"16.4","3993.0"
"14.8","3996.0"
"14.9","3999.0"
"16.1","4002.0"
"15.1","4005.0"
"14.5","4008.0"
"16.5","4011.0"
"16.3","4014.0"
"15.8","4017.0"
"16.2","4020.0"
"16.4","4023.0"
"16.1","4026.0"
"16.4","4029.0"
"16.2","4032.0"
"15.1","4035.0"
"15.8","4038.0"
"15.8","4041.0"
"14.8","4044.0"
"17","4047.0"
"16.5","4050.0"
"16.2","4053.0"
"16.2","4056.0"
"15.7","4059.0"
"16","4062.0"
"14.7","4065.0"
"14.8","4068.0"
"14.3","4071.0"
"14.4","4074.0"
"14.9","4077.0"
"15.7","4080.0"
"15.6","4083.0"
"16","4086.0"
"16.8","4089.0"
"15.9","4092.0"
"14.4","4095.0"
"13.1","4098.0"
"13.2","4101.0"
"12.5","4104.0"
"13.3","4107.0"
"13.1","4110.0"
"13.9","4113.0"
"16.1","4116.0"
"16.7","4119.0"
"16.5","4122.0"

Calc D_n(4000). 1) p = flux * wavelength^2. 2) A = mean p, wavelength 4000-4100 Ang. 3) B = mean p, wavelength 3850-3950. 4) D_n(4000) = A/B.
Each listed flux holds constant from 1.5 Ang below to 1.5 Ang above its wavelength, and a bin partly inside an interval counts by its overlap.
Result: 1.4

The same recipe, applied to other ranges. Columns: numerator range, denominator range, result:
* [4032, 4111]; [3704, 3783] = 1.65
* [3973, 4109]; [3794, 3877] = 1.56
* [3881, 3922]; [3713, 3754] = 1.12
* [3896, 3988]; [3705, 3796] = 1.18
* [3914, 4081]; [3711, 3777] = 1.42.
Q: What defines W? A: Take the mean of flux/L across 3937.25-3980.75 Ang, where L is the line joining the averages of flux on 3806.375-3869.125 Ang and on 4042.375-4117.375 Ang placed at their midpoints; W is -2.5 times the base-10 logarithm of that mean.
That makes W 0.20 mag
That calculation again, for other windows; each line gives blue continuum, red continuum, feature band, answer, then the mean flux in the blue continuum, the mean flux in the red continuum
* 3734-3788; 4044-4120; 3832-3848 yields 0.28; 10.1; 15.1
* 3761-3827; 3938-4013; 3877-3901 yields 0.11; 10.5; 12.6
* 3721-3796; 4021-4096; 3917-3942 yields 0.25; 11.1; 15.7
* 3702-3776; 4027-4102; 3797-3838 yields 0.20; 10.7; 15.4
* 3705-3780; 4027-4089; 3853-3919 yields 0.09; 10.8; 15.6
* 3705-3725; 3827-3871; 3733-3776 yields 0.10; 10.2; 11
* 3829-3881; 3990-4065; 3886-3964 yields 0.10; 10.9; 15.8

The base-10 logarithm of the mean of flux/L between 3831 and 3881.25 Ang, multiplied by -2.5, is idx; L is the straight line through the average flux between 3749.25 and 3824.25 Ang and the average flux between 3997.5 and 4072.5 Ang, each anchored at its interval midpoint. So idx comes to 0.08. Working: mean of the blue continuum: 10.3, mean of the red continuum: 15.7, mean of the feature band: 11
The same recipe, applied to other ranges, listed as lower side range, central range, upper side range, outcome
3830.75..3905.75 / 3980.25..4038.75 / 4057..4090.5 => -0.105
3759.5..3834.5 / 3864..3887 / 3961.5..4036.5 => 0.056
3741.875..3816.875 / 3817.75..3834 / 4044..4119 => 0.110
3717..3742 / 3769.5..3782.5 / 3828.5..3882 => 0.087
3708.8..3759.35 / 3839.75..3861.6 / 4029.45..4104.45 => 0.076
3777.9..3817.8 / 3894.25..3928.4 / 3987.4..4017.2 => 0.045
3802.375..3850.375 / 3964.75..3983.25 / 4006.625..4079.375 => 0.412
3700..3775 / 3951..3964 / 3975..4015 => 0.145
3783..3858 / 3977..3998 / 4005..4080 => 0.023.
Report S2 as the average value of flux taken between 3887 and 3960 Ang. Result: 11.8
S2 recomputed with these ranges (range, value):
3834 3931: 11.5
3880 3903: 10.7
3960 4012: 12.7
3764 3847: 10.2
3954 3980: 10.1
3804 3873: 11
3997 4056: 15.9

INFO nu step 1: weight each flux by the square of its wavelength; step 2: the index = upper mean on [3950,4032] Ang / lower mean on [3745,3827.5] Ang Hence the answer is 1.48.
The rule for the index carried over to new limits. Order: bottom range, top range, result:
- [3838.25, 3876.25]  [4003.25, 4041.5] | 1.47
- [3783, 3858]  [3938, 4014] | 1.32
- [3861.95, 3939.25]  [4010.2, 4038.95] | 1.49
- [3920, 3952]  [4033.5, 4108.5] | 1.47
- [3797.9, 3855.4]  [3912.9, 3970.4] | 1.15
